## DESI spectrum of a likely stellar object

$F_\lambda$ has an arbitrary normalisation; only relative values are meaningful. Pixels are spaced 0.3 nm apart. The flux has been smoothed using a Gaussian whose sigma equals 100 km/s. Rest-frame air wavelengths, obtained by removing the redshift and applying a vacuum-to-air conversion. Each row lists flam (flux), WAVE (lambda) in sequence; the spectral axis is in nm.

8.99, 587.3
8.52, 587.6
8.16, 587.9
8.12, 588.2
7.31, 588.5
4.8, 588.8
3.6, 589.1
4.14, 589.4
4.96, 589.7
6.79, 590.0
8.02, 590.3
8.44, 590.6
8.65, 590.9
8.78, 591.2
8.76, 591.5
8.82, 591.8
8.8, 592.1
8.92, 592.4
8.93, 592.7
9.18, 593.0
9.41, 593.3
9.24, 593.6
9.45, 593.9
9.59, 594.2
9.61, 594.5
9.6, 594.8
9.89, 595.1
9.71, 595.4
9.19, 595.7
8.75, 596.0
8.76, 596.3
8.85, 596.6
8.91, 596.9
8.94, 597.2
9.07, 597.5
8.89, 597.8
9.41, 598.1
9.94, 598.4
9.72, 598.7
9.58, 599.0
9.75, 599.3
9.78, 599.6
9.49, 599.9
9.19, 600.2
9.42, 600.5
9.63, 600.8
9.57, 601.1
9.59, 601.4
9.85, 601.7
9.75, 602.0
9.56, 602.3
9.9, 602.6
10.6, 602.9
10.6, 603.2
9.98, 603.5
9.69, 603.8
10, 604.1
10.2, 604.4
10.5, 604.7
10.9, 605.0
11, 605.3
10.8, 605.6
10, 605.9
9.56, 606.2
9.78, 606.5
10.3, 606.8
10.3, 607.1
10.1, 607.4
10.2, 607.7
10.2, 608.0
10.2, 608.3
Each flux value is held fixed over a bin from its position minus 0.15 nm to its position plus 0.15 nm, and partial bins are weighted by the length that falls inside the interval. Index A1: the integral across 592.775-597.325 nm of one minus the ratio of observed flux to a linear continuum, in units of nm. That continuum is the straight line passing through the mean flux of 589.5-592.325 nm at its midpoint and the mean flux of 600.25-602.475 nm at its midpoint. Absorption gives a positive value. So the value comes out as -0.35 nm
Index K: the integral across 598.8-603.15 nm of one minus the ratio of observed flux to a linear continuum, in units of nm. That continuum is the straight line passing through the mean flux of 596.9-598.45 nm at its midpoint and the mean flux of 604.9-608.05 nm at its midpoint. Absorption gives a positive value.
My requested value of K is -0.056 nm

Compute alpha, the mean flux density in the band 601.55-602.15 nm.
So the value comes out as 9.8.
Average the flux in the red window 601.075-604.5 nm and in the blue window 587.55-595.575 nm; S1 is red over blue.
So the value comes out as 1.22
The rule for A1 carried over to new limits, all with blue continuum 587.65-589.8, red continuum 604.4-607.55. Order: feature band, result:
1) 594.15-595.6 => -0.41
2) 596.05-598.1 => -0.21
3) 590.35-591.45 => -0.34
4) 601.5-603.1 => -0.09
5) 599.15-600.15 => -0.10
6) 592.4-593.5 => -0.32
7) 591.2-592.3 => -0.33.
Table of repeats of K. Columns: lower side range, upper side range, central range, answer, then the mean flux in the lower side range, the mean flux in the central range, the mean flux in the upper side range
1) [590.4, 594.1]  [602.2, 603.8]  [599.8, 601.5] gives 0.06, 8.94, 9.48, 10.1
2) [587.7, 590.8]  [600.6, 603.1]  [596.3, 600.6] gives -0.20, 6.5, 9.33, 9.81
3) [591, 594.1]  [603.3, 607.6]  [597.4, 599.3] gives 0.02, 9.03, 9.47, 10.2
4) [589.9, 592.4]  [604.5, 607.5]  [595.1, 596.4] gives -0.03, 8.45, 9.21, 10.3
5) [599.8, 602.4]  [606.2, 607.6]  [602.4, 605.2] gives -0.13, 9.56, 10.3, 10.1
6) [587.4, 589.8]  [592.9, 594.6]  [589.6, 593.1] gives -0.14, 6.29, 8.29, 9.41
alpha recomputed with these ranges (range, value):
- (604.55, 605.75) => 10.8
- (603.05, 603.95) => 10.1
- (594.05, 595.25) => 9.67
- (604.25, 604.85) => 10.3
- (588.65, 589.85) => 4.37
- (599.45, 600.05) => 9.63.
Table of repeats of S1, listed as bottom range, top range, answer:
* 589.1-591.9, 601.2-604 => 1.37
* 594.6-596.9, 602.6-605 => 1.11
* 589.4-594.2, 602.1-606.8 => 1.22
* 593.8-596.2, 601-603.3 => 1.05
